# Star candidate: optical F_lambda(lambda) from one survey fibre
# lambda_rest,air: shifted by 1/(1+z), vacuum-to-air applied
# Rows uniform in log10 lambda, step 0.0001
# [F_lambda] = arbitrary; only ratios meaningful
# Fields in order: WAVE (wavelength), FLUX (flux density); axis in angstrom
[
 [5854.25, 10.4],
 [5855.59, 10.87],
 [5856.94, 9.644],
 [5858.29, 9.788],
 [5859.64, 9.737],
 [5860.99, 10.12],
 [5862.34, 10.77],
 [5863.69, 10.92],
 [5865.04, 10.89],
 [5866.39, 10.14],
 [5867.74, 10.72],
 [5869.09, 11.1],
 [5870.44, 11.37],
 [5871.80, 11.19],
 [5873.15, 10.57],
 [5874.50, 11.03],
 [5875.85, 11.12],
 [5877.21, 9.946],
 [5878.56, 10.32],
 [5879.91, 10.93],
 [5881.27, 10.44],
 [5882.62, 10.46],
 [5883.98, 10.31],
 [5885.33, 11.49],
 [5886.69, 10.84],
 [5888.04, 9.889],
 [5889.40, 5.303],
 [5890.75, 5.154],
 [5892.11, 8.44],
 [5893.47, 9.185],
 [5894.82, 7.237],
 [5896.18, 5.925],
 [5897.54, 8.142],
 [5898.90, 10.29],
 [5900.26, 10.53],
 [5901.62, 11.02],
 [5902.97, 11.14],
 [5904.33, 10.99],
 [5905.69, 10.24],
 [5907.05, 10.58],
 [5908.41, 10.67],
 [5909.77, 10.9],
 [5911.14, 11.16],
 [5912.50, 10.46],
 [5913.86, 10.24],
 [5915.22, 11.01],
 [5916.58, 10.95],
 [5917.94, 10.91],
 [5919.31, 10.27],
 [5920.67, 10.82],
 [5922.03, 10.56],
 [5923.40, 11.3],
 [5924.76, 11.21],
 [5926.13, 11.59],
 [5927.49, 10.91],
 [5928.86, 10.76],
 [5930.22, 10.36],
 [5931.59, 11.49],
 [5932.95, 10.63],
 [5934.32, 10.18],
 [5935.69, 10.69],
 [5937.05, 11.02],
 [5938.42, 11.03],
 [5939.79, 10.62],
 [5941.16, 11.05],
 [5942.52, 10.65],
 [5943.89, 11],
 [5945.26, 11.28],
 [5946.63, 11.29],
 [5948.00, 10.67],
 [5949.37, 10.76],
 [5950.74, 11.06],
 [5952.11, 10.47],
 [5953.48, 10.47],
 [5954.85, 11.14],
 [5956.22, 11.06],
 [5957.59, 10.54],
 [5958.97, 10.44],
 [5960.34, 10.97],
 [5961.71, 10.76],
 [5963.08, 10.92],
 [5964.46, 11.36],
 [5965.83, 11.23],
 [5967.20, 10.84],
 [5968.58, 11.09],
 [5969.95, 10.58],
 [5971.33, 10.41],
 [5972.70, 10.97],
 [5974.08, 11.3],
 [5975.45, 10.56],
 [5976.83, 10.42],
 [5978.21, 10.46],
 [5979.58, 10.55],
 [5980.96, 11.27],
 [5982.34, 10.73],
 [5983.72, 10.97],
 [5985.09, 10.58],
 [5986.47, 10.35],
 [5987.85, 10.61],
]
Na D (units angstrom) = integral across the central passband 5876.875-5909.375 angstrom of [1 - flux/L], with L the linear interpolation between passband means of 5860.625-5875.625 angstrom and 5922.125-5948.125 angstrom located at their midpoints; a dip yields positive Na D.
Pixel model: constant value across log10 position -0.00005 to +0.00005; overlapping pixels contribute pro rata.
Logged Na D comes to 3.9 angstrom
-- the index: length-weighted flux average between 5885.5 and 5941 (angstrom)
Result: 10.1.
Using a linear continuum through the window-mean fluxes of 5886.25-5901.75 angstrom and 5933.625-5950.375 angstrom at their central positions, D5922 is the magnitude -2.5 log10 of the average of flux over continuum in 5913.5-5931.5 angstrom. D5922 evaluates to -0.11 mag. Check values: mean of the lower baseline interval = 8.37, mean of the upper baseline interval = 10.9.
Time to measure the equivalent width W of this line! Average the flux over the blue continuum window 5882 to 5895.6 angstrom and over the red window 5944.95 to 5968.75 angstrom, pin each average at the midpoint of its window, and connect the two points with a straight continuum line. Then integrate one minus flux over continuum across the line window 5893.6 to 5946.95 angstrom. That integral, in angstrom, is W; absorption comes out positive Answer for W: -4.1 angstrom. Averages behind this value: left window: 8.8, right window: 10.9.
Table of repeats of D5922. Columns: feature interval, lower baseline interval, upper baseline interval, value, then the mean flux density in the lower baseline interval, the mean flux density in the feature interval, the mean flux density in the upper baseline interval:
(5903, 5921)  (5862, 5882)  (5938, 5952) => 0.01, 10.8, 10.7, 10.9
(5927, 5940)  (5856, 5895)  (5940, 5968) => -0.01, 10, 10.8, 10.9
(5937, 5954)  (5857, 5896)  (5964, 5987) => -0.03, 9.92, 10.9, 10.8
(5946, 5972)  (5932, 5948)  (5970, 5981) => -0.01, 10.9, 10.8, 10.7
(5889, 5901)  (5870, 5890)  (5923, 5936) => 0.32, 10.4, 7.87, 10.9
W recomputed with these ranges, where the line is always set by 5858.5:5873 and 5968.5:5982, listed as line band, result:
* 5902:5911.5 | -0.1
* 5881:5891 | 1.2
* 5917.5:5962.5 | -0.5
